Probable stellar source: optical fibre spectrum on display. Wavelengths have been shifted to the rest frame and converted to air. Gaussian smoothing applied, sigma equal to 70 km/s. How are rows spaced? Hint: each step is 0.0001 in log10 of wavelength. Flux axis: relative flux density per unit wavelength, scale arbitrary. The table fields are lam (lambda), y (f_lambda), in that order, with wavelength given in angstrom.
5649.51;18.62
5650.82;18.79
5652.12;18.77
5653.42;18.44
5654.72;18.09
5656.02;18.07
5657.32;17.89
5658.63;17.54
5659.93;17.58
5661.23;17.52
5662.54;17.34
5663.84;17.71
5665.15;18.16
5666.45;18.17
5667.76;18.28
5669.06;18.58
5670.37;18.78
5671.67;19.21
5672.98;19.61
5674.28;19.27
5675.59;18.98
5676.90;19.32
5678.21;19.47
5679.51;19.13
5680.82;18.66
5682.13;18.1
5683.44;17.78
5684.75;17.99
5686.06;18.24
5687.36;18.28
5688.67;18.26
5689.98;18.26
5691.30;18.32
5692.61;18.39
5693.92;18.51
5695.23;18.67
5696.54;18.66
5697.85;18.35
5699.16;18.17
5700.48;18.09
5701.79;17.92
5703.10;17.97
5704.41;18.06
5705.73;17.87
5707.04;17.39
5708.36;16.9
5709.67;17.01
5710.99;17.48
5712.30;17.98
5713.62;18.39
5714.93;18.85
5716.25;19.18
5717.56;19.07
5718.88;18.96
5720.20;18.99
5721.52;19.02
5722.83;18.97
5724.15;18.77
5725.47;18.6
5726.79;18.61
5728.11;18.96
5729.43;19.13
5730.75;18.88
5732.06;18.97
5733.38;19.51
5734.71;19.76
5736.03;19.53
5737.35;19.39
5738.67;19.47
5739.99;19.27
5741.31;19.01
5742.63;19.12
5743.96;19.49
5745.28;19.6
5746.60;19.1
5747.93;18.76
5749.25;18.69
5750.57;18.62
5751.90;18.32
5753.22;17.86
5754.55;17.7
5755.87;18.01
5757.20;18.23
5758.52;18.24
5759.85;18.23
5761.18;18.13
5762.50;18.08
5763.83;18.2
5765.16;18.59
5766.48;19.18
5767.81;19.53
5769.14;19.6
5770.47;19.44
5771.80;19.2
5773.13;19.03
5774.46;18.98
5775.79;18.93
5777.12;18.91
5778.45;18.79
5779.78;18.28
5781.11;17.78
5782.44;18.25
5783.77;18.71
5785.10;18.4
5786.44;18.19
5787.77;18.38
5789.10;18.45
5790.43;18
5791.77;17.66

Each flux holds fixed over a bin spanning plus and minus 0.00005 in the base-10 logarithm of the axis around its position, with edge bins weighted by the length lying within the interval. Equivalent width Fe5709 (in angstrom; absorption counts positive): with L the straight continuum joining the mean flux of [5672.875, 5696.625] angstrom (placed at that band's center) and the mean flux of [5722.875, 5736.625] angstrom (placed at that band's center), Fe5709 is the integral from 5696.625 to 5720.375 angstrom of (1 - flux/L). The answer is 0.88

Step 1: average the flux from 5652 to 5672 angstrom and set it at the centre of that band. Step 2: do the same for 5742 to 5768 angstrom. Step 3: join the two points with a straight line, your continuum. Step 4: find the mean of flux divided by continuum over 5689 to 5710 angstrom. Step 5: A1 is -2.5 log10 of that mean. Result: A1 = 0.01 mag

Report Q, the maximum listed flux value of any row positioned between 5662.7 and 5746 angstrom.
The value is 19.76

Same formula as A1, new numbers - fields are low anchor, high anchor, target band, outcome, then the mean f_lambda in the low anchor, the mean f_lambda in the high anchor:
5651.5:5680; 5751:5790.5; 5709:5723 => -0.002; 18.5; 18.5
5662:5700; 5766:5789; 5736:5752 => -0.025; 18.5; 18.8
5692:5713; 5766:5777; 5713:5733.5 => -0.034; 18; 19.2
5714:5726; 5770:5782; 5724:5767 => 0.005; 18.9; 18.8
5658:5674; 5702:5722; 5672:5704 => -0.018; 18.2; 18.2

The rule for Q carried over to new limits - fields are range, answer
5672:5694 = 19.61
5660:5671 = 18.78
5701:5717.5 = 19.18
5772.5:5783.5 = 19.03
